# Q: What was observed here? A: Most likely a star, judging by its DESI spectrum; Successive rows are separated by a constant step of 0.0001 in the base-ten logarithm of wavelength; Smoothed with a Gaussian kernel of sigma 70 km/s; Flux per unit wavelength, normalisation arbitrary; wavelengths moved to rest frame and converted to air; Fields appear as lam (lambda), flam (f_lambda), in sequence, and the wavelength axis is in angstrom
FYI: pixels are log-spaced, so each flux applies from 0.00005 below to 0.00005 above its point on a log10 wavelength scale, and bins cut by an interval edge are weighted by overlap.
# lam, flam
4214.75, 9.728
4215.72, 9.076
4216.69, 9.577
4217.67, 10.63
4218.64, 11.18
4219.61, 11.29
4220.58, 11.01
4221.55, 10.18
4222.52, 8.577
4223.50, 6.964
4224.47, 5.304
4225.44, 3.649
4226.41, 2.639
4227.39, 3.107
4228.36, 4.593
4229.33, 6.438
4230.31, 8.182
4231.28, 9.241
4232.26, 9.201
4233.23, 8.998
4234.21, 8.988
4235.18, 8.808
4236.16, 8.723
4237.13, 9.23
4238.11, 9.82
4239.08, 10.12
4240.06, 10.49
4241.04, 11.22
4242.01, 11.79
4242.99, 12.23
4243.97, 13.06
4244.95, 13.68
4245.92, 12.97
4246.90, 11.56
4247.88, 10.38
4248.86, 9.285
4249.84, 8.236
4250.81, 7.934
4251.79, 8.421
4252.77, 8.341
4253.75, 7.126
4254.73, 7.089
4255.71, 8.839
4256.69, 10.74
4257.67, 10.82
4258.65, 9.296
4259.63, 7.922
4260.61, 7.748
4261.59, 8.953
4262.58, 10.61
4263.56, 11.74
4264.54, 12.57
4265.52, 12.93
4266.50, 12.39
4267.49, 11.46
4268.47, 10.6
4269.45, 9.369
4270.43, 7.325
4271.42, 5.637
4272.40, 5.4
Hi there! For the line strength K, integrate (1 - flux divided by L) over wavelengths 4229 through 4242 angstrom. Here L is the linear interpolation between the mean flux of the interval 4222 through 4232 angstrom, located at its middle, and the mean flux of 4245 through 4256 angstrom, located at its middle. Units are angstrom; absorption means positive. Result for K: -3.86 angstrom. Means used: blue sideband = 5.96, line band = 9.32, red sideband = 9.3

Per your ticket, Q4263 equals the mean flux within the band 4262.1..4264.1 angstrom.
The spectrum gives 11.2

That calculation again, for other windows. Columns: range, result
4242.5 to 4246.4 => 13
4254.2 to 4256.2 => 7.95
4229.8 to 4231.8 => 8.67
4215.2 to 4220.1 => 10.3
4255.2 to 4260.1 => 9.52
